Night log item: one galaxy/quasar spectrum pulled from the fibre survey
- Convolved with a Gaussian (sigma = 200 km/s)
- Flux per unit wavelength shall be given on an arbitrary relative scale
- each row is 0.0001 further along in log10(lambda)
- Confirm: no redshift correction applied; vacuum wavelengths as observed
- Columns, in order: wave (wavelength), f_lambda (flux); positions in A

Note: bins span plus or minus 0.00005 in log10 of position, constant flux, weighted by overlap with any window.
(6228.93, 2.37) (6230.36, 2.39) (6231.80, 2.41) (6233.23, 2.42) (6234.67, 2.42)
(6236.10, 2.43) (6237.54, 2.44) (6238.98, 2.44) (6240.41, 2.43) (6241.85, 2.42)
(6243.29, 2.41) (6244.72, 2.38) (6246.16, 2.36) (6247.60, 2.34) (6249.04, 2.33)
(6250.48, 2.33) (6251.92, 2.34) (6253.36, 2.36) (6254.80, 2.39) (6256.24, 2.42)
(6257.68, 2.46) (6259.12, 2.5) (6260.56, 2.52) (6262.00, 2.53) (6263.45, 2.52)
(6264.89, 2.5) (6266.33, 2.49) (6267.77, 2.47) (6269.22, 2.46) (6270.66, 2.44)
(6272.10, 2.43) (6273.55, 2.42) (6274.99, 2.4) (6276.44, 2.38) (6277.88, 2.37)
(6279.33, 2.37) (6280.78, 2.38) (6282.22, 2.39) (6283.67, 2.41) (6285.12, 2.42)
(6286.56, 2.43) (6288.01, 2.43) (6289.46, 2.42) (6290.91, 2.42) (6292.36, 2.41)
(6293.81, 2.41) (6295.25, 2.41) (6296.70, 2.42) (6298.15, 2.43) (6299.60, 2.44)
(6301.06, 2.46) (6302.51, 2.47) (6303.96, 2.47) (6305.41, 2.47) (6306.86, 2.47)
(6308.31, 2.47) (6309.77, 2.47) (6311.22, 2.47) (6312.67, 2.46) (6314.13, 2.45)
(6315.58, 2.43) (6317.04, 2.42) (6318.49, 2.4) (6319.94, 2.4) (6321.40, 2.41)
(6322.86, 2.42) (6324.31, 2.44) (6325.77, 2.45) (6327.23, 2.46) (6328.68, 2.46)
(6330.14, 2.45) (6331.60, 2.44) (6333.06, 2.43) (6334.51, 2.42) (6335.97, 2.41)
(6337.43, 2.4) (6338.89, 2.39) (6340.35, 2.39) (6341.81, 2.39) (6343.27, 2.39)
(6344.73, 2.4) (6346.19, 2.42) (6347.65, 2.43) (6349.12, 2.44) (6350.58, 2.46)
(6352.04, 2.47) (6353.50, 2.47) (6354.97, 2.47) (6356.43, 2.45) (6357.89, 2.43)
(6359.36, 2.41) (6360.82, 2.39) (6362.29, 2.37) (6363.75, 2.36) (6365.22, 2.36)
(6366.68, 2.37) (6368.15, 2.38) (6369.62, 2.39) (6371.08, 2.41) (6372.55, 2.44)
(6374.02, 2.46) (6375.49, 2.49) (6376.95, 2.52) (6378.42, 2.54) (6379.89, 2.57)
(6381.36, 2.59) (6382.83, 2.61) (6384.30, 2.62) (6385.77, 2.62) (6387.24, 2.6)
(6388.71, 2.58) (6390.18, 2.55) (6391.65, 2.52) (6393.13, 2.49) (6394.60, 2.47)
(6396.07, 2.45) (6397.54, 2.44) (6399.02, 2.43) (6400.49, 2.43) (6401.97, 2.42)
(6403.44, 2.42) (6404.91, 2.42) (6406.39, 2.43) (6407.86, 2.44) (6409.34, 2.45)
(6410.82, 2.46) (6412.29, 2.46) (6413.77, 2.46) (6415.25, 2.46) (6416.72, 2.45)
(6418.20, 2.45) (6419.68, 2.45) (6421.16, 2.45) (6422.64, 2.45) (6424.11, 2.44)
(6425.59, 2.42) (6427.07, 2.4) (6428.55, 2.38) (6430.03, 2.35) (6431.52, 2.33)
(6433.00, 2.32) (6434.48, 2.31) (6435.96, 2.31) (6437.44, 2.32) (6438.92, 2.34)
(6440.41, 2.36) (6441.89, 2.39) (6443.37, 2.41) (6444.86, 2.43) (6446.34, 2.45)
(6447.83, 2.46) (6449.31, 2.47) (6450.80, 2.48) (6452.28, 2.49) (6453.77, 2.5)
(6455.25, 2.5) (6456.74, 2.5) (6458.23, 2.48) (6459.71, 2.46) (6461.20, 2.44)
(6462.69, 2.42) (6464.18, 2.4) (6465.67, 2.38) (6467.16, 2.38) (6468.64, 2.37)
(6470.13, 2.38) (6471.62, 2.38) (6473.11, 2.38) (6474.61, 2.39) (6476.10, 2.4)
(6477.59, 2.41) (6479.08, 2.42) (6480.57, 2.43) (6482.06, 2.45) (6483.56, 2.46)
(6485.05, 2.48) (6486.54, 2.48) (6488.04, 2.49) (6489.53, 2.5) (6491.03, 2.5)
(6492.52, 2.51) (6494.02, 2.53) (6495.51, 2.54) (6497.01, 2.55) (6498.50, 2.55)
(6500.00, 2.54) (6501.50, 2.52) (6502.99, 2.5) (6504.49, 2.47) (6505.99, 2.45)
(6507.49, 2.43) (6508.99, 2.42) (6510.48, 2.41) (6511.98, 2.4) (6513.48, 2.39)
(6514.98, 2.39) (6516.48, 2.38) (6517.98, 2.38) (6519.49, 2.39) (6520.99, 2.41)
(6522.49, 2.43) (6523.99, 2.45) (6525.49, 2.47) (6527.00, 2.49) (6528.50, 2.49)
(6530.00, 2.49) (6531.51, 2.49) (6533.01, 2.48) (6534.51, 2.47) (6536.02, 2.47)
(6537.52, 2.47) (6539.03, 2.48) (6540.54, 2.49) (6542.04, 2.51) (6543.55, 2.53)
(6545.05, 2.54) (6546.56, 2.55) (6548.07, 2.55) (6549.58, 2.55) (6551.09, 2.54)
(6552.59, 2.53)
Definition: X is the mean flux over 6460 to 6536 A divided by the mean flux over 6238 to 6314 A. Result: 1.01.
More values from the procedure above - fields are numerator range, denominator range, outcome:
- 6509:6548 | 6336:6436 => 1.01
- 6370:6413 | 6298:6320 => 1.02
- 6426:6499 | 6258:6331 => 1.00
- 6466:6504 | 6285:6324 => 1.01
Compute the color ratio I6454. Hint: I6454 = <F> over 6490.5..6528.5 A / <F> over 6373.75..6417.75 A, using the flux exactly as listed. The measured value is 0.99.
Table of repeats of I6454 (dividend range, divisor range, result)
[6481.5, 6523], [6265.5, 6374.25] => 1.02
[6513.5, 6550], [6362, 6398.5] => 0.99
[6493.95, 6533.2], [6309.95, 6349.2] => 1.01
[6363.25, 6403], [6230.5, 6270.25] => 1.02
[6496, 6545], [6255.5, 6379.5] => 1.01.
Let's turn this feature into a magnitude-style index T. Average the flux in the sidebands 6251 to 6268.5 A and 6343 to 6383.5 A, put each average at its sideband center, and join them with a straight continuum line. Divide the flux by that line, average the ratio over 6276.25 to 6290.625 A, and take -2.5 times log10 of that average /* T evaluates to 0.02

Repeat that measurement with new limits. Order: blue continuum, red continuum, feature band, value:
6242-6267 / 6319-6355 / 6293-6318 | -0.01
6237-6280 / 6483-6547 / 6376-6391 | -0.06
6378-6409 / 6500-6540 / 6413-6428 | 0.02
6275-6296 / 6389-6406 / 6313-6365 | 0.00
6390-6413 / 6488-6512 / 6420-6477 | 0.03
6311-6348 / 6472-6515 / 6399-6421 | 0.00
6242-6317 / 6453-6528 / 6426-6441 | 0.05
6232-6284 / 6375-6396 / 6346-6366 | 0.04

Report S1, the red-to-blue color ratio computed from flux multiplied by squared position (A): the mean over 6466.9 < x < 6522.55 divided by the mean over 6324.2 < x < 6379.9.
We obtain 1.05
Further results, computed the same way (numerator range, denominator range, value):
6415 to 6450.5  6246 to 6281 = 1.05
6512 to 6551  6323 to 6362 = 1.08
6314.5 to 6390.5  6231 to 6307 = 1.04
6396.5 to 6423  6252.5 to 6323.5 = 1.04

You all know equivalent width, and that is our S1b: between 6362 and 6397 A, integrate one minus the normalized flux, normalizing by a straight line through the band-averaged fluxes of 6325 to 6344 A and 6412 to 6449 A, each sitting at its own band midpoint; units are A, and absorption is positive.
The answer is -1.1 A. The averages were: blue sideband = 2.42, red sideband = 2.4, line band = 2.49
